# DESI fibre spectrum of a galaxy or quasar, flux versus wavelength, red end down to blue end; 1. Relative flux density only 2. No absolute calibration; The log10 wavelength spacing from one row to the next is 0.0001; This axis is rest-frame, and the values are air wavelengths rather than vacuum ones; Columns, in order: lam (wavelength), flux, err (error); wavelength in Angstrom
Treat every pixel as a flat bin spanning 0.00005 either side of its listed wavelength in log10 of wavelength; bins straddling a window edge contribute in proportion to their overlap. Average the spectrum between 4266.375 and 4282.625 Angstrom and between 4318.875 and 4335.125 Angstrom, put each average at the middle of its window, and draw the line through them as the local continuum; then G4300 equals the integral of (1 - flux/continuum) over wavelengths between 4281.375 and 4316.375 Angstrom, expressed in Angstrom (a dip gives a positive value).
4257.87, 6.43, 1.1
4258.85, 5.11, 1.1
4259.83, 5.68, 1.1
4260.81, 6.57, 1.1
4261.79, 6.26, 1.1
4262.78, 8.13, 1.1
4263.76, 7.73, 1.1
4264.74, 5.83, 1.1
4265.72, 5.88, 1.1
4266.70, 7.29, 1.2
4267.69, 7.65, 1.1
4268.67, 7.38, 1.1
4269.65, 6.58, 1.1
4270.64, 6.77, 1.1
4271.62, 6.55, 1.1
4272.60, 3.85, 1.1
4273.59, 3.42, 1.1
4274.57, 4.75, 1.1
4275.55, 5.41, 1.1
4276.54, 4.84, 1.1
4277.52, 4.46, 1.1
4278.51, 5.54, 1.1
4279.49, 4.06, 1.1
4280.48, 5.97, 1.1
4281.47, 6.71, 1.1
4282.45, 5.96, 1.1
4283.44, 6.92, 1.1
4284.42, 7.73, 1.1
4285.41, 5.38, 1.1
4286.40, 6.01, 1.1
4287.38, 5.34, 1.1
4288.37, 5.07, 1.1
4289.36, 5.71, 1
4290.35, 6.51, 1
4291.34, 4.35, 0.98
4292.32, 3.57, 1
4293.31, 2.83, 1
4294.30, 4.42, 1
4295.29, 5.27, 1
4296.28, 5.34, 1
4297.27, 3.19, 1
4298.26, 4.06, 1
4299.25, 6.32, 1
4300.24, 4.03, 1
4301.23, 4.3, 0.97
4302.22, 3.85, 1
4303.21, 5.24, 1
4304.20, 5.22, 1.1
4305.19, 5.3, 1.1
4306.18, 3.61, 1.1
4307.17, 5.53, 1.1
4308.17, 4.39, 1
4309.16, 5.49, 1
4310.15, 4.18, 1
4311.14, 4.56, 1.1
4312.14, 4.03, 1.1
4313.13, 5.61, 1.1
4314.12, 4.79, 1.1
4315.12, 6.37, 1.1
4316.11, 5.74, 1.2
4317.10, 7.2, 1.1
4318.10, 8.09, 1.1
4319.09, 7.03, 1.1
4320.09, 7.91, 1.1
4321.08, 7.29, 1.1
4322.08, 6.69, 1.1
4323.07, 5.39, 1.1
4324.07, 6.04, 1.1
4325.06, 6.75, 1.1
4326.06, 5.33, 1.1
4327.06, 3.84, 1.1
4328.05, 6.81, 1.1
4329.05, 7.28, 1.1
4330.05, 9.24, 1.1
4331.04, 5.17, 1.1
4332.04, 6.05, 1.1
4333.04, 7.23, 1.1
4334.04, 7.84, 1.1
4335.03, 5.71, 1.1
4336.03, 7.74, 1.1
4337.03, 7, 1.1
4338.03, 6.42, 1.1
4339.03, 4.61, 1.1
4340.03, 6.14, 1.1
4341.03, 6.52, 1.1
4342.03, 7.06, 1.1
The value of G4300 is 5.9 Angstrom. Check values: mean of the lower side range 5.69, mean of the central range 5.06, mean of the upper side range 6.58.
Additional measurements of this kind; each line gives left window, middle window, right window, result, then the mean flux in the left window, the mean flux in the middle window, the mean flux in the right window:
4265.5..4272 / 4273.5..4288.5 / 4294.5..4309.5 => 1.32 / 6.92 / 5.54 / 4.73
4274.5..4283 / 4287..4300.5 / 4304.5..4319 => 1.61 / 5.34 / 4.72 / 5.4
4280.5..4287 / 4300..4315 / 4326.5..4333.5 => 4.01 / 6.4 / 4.73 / 6.5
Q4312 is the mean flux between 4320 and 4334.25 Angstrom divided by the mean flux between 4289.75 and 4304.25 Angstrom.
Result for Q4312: 1.43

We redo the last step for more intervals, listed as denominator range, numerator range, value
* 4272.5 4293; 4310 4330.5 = 1.17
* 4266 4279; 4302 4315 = 0.84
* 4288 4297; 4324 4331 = 1.35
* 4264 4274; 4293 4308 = 0.74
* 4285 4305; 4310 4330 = 1.28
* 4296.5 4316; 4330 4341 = 1.37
